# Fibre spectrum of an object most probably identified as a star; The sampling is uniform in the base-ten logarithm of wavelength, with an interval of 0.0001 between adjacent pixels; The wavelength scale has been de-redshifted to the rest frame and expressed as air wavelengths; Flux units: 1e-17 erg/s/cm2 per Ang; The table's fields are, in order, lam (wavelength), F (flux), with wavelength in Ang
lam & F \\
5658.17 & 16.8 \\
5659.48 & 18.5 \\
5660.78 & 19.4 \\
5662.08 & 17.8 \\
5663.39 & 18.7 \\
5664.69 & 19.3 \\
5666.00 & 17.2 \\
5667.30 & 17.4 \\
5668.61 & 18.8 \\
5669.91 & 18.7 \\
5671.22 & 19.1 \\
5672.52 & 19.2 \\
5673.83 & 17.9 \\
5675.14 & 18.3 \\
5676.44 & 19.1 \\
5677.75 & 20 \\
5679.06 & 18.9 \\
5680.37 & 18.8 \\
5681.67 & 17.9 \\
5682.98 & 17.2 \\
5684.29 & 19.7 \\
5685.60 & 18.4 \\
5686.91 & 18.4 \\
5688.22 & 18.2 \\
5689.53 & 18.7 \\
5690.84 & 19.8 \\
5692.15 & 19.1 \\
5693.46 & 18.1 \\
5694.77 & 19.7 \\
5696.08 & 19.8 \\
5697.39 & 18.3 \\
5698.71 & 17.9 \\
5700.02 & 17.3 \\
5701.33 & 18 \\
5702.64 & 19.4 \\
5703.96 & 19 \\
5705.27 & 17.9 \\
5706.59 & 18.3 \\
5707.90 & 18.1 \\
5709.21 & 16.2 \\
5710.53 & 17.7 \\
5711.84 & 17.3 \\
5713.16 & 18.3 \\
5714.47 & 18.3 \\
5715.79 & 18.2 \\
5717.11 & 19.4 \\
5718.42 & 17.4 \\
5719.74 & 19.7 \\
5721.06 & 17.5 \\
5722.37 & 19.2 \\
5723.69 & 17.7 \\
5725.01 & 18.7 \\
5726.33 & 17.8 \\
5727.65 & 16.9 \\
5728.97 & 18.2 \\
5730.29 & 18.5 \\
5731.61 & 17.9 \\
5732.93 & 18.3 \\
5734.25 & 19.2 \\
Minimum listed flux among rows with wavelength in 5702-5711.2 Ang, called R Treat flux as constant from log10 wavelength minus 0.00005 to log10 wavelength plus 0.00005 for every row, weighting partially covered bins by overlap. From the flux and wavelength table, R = 16.2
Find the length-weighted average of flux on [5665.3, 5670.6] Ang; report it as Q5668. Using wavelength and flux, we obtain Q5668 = 18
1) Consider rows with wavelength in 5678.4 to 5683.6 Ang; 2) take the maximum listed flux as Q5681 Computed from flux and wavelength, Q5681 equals 18.9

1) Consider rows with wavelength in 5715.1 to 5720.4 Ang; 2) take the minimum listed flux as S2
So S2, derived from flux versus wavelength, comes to 17.4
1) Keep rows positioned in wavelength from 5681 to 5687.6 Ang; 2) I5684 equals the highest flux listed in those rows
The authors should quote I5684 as 19.7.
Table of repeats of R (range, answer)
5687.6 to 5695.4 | 18.1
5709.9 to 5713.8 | 17.3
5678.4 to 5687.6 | 17.2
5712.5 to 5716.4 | 18.2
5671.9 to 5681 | 17.9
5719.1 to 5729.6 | 16.9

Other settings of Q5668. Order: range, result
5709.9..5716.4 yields 18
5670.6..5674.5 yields 18.7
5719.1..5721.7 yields 18.6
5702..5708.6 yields 18.5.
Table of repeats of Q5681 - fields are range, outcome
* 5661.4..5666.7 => 19.3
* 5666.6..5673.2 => 19.2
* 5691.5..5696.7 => 19.8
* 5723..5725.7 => 18.7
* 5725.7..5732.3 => 18.5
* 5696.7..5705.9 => 19.4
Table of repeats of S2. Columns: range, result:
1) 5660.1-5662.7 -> 17.8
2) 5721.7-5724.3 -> 17.7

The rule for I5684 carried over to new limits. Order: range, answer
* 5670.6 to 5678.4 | 20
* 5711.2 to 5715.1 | 18.3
